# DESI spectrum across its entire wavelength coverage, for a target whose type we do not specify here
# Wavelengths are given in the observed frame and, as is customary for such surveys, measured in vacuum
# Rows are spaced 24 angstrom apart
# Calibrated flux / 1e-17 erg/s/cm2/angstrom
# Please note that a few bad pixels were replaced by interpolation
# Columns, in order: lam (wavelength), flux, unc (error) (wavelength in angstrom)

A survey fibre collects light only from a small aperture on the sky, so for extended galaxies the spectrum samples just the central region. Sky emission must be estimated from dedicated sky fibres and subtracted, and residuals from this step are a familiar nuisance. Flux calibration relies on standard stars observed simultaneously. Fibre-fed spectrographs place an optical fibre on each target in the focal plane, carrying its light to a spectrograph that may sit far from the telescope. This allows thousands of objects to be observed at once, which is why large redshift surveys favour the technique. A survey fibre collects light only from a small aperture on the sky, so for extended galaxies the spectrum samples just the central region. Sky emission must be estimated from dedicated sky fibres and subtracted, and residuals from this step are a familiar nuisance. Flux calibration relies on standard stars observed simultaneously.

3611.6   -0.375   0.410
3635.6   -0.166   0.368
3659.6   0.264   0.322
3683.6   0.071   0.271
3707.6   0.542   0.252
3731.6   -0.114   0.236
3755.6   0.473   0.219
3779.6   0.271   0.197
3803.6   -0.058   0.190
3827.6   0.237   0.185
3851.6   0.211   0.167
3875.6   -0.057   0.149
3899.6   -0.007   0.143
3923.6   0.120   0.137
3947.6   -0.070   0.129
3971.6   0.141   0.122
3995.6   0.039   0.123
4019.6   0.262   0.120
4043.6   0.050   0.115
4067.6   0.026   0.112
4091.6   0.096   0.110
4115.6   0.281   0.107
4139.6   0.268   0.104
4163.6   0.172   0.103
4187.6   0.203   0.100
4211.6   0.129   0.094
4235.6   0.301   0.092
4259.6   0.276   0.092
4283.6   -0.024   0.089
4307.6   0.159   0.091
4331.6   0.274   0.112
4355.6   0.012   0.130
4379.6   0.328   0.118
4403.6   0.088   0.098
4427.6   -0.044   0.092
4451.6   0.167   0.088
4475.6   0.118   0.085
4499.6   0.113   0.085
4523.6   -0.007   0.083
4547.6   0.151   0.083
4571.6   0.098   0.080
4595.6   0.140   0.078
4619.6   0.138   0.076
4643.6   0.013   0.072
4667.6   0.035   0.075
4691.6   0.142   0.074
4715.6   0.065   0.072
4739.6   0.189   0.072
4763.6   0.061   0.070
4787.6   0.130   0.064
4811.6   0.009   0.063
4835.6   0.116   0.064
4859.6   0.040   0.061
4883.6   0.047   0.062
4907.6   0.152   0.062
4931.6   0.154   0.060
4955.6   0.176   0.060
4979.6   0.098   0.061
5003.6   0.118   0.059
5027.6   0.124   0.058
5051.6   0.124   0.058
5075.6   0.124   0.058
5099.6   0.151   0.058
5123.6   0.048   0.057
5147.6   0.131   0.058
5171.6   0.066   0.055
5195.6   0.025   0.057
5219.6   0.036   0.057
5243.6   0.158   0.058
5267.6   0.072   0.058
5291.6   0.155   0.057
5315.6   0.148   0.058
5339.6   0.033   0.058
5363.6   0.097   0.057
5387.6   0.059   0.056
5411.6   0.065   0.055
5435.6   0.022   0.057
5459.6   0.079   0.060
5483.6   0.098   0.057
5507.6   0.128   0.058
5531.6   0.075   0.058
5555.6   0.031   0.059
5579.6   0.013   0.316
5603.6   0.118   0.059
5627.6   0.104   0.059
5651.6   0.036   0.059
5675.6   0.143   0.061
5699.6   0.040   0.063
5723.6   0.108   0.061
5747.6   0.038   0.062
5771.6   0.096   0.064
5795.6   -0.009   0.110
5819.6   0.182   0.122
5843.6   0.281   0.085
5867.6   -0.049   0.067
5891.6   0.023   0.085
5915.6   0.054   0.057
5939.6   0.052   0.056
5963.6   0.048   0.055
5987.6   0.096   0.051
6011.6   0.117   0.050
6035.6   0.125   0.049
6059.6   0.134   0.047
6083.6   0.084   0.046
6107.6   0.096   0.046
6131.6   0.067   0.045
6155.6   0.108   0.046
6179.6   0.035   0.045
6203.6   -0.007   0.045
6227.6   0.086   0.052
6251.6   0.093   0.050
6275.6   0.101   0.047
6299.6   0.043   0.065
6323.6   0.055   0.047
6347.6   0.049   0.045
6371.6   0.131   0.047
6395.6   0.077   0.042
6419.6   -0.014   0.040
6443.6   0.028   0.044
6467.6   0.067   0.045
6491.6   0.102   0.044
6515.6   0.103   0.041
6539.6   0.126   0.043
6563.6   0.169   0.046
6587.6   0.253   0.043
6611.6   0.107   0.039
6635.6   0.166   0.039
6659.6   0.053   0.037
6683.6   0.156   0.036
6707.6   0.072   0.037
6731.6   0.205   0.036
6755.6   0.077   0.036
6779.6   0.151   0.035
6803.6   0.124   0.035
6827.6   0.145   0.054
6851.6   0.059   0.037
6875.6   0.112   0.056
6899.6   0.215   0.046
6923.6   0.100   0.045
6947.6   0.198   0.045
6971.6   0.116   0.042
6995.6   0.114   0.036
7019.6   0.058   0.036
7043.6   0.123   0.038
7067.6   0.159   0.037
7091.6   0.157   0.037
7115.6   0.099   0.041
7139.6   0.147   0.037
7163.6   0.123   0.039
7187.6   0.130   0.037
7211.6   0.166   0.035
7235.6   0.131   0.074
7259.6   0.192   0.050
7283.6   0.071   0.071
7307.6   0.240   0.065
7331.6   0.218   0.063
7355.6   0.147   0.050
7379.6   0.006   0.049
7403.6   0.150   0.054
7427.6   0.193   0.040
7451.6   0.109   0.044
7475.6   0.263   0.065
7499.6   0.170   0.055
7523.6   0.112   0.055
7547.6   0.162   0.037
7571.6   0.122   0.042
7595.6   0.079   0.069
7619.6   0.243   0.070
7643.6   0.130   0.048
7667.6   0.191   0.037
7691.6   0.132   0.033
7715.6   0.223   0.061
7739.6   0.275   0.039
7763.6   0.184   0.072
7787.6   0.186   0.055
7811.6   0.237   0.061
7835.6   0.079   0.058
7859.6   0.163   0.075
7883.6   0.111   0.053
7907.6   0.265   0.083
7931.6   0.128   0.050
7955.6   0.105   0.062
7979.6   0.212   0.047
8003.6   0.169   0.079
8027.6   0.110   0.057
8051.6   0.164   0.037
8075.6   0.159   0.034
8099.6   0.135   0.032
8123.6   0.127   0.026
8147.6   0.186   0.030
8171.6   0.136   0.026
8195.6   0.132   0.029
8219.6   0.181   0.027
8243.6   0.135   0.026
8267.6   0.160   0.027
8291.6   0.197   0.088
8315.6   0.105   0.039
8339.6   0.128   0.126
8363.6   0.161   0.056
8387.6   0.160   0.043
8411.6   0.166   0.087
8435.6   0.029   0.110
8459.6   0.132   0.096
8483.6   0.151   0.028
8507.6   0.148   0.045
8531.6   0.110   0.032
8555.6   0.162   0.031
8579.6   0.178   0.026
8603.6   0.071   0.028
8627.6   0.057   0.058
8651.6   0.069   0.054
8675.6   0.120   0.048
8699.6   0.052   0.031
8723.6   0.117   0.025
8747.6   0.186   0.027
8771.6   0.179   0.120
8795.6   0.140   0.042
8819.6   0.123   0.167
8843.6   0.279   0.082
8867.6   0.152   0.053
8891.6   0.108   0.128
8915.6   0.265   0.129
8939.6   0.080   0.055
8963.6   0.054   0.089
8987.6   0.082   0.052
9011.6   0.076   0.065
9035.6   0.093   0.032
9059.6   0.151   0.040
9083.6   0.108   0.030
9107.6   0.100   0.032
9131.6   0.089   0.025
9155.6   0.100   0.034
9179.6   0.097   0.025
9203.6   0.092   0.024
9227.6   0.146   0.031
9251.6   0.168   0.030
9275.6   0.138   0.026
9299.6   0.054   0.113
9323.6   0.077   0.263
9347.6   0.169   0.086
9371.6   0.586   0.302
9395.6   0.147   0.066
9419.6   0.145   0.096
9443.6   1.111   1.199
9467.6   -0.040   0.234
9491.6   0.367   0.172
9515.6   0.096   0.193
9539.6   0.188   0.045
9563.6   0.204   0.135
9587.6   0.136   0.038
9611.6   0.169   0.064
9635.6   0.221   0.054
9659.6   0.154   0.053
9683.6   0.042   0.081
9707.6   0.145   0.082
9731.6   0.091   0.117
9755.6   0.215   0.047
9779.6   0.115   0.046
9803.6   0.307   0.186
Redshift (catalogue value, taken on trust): 0.764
